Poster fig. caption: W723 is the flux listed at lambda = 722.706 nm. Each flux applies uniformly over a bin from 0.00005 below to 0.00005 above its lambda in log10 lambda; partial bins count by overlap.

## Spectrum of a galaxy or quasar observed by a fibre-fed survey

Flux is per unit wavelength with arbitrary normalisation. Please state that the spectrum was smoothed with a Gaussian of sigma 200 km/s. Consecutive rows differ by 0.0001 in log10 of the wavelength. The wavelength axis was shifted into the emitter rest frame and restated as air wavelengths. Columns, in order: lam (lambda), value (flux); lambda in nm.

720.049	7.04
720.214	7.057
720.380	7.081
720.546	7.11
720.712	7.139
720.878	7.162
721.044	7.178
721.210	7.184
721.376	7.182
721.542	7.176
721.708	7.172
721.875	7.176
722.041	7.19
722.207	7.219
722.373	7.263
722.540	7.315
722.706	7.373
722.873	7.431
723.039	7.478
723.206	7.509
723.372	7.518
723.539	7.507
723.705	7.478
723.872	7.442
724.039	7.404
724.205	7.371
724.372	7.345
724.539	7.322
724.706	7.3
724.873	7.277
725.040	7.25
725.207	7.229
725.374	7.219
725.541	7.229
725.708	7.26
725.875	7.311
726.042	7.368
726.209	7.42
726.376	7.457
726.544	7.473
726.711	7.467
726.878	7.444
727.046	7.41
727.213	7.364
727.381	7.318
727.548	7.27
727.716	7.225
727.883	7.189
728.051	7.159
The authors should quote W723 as 7.373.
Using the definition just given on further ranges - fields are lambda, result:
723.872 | 7.442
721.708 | 7.172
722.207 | 7.219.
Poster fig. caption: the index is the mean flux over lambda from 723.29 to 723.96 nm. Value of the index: 7.48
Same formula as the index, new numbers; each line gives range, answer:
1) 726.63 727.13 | 7.44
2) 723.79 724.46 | 7.39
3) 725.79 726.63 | 7.41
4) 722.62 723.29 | 7.45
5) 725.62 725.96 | 7.29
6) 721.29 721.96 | 7.17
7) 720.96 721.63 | 7.18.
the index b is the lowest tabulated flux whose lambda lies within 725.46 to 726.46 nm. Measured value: 7.229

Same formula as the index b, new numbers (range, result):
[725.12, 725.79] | 7.219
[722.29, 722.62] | 7.263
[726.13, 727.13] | 7.41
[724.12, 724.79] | 7.3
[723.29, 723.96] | 7.442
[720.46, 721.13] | 7.11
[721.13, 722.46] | 7.172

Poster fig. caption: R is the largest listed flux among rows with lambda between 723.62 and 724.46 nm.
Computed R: 7.478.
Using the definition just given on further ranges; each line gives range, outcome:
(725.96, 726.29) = 7.42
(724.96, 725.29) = 7.25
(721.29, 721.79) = 7.182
